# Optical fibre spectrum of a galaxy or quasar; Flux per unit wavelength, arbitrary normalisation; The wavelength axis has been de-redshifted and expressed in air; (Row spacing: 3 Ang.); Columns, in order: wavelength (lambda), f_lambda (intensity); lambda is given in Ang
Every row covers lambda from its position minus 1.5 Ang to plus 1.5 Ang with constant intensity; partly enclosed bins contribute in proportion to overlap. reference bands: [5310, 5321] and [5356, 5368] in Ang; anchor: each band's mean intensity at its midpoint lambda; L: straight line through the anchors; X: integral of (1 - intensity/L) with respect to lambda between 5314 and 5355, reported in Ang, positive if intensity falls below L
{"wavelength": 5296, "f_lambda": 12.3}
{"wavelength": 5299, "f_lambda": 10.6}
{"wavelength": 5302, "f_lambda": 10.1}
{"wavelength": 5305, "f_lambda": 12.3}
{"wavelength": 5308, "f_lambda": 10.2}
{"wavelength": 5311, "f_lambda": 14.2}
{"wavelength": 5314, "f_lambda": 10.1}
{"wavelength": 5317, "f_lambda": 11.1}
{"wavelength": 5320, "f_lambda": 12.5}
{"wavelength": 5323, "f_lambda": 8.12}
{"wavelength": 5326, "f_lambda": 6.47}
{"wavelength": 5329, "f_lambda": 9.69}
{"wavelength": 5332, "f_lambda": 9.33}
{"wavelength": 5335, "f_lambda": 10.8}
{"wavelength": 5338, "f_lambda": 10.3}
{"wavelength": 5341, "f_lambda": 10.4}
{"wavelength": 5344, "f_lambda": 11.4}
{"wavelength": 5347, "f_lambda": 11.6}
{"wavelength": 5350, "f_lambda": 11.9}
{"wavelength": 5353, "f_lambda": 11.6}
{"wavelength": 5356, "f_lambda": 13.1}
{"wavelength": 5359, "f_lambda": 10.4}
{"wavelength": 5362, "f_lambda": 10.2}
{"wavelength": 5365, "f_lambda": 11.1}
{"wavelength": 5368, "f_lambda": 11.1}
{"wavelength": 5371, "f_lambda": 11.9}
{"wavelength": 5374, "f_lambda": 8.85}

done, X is 3.72 Ang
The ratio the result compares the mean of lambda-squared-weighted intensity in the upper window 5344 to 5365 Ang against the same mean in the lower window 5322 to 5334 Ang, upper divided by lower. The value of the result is 1.36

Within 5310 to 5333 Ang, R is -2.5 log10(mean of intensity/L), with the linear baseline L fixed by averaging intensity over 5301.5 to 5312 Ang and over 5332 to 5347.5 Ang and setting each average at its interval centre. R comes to 0.12 mag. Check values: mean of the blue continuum 11.7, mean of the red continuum 10.7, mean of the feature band 10.1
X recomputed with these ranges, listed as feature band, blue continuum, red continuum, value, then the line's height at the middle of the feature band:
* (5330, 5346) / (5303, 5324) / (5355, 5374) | 1.0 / 11.2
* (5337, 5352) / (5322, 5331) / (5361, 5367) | -2.8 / 9.39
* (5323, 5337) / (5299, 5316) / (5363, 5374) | 2.7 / 11.2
